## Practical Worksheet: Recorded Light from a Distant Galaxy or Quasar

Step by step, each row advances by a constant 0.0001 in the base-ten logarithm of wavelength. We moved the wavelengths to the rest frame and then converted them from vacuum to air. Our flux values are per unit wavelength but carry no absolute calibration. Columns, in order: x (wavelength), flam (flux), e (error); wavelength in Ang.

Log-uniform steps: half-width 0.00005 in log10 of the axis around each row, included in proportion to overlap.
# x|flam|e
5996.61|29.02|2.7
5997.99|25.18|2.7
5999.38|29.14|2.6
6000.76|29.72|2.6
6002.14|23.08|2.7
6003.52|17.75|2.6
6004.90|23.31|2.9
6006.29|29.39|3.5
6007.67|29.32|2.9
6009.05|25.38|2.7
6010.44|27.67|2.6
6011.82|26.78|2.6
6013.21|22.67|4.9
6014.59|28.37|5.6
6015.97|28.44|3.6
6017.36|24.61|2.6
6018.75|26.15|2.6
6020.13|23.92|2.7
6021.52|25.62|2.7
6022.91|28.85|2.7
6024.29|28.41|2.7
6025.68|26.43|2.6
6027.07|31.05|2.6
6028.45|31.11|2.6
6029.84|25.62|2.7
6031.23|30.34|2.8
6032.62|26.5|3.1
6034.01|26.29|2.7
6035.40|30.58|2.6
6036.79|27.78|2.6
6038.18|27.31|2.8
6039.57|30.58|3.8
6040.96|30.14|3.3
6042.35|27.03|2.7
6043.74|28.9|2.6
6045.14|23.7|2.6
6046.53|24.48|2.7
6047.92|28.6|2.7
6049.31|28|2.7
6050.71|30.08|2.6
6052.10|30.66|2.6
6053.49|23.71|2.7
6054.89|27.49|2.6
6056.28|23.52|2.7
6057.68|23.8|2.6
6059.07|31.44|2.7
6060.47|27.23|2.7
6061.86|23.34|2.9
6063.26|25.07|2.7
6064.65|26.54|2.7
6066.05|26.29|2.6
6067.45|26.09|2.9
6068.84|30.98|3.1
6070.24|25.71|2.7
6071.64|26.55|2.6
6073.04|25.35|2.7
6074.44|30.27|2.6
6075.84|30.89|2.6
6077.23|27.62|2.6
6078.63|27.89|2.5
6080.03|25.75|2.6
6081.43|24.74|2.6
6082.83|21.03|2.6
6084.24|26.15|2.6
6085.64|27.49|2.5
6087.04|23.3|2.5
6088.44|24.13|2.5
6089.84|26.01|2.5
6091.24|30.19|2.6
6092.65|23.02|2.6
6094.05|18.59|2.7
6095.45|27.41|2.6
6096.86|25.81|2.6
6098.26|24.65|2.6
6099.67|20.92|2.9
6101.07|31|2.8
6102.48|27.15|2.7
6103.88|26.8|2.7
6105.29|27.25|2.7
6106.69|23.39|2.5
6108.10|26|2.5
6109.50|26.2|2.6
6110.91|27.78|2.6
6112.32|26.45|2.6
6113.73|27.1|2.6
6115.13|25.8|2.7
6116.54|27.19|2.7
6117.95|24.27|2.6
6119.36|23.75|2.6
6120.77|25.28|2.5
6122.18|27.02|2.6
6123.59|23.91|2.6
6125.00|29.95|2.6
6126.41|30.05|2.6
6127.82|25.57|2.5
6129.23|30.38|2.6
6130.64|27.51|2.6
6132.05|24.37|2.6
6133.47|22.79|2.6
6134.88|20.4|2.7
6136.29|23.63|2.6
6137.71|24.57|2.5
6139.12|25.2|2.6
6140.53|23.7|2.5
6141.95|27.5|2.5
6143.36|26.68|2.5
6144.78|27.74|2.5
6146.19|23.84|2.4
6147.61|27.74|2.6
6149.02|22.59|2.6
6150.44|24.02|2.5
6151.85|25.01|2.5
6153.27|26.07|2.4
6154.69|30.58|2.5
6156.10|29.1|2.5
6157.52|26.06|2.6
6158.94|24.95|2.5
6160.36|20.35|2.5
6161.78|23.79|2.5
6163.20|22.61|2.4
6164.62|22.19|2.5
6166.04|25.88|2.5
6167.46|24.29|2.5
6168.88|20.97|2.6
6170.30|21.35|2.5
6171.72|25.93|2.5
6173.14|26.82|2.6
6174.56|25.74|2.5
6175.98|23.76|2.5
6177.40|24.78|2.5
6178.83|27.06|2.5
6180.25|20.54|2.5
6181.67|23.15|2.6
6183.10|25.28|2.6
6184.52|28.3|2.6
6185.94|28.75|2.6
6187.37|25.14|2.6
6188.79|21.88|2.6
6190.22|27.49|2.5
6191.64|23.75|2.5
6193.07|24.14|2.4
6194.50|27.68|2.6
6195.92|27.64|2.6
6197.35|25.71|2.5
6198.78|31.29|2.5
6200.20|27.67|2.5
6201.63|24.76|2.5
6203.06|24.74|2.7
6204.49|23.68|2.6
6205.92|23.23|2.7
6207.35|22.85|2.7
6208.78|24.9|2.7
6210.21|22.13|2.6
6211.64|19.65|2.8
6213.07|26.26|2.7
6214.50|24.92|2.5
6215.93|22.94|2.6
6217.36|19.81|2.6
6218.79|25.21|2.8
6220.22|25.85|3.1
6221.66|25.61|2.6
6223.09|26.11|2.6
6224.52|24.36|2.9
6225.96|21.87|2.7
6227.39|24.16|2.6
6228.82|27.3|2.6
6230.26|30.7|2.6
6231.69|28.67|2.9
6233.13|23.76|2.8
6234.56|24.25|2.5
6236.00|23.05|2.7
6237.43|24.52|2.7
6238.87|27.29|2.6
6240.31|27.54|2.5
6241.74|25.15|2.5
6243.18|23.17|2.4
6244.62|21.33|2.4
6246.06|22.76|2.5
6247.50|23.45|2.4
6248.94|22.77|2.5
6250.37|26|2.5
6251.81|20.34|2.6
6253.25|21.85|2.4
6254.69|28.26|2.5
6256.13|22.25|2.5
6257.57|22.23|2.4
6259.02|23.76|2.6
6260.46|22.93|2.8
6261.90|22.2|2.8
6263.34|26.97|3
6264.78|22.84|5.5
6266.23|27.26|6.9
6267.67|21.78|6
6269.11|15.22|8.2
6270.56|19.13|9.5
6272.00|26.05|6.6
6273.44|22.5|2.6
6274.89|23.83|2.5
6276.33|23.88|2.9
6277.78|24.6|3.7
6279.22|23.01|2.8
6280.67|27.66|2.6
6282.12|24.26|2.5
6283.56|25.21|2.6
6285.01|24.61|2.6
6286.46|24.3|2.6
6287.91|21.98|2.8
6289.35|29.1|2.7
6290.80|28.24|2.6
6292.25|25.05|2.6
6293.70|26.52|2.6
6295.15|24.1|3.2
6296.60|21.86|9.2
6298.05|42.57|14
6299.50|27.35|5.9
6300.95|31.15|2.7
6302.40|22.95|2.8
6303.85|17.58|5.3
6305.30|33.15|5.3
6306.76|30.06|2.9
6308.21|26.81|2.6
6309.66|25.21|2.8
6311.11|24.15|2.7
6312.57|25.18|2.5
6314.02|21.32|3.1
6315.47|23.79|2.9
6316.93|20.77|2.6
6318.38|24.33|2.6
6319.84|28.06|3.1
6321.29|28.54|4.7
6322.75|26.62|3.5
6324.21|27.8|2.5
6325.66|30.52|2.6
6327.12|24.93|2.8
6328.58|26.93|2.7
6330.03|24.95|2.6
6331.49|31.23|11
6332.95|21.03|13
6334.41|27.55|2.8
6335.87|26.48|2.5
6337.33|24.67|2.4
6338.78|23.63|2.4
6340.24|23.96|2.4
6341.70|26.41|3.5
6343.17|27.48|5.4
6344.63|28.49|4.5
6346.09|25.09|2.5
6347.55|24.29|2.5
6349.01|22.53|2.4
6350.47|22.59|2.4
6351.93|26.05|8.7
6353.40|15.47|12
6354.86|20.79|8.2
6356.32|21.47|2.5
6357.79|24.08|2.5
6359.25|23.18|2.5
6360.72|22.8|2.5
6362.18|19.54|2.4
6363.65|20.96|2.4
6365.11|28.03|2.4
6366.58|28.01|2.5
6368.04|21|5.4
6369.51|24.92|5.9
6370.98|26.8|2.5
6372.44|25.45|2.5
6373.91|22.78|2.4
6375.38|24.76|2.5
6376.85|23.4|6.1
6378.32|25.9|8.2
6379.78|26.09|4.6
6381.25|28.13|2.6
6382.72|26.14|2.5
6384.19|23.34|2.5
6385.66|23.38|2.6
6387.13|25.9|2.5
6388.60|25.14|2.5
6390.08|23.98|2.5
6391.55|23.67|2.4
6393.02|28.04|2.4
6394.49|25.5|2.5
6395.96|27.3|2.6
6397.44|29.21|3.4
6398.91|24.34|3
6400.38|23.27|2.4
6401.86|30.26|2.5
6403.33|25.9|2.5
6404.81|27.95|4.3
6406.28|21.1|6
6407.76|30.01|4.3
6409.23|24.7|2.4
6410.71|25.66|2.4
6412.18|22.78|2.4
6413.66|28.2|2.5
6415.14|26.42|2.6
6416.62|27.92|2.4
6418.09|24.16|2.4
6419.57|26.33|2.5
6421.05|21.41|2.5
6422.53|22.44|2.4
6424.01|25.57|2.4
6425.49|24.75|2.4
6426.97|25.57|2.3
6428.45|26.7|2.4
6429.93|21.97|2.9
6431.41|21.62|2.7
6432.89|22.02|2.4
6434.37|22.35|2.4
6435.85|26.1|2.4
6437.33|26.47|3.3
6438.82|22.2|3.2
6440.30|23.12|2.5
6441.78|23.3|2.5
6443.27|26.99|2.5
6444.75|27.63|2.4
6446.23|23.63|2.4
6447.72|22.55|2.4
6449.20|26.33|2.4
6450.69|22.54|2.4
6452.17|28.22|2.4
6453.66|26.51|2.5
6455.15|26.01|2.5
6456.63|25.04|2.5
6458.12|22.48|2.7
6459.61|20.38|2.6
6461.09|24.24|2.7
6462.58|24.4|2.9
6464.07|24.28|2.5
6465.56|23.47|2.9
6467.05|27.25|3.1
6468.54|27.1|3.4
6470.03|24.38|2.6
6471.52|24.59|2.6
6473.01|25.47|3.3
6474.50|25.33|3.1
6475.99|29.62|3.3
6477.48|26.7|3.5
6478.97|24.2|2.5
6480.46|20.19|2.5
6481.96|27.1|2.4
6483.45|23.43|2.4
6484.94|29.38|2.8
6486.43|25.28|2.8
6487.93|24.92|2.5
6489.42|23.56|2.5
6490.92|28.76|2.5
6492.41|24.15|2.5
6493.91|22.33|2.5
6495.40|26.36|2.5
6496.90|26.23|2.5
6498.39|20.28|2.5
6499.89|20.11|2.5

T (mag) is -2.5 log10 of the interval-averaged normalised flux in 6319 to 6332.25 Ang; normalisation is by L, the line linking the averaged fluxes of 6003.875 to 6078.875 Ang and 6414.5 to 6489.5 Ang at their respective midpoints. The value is -0.09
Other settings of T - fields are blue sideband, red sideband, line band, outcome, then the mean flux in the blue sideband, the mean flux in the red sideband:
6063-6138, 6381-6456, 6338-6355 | 0.059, 26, 25.2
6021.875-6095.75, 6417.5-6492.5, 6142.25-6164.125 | 0.043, 27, 24.8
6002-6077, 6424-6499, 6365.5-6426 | -0.013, 27.1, 24.8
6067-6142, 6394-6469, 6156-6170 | 0.091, 26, 25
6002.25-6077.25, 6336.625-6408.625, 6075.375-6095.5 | 0.052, 27.1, 24.8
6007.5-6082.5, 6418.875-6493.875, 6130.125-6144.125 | 0.087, 27.2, 24.7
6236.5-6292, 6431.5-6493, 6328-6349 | -0.063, 24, 24.9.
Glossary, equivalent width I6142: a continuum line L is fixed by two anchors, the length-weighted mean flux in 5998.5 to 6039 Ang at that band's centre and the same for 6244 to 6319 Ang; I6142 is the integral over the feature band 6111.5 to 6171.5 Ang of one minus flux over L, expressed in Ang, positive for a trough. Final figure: 1.25 Ang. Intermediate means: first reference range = 27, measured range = 25.3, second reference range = 24.6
